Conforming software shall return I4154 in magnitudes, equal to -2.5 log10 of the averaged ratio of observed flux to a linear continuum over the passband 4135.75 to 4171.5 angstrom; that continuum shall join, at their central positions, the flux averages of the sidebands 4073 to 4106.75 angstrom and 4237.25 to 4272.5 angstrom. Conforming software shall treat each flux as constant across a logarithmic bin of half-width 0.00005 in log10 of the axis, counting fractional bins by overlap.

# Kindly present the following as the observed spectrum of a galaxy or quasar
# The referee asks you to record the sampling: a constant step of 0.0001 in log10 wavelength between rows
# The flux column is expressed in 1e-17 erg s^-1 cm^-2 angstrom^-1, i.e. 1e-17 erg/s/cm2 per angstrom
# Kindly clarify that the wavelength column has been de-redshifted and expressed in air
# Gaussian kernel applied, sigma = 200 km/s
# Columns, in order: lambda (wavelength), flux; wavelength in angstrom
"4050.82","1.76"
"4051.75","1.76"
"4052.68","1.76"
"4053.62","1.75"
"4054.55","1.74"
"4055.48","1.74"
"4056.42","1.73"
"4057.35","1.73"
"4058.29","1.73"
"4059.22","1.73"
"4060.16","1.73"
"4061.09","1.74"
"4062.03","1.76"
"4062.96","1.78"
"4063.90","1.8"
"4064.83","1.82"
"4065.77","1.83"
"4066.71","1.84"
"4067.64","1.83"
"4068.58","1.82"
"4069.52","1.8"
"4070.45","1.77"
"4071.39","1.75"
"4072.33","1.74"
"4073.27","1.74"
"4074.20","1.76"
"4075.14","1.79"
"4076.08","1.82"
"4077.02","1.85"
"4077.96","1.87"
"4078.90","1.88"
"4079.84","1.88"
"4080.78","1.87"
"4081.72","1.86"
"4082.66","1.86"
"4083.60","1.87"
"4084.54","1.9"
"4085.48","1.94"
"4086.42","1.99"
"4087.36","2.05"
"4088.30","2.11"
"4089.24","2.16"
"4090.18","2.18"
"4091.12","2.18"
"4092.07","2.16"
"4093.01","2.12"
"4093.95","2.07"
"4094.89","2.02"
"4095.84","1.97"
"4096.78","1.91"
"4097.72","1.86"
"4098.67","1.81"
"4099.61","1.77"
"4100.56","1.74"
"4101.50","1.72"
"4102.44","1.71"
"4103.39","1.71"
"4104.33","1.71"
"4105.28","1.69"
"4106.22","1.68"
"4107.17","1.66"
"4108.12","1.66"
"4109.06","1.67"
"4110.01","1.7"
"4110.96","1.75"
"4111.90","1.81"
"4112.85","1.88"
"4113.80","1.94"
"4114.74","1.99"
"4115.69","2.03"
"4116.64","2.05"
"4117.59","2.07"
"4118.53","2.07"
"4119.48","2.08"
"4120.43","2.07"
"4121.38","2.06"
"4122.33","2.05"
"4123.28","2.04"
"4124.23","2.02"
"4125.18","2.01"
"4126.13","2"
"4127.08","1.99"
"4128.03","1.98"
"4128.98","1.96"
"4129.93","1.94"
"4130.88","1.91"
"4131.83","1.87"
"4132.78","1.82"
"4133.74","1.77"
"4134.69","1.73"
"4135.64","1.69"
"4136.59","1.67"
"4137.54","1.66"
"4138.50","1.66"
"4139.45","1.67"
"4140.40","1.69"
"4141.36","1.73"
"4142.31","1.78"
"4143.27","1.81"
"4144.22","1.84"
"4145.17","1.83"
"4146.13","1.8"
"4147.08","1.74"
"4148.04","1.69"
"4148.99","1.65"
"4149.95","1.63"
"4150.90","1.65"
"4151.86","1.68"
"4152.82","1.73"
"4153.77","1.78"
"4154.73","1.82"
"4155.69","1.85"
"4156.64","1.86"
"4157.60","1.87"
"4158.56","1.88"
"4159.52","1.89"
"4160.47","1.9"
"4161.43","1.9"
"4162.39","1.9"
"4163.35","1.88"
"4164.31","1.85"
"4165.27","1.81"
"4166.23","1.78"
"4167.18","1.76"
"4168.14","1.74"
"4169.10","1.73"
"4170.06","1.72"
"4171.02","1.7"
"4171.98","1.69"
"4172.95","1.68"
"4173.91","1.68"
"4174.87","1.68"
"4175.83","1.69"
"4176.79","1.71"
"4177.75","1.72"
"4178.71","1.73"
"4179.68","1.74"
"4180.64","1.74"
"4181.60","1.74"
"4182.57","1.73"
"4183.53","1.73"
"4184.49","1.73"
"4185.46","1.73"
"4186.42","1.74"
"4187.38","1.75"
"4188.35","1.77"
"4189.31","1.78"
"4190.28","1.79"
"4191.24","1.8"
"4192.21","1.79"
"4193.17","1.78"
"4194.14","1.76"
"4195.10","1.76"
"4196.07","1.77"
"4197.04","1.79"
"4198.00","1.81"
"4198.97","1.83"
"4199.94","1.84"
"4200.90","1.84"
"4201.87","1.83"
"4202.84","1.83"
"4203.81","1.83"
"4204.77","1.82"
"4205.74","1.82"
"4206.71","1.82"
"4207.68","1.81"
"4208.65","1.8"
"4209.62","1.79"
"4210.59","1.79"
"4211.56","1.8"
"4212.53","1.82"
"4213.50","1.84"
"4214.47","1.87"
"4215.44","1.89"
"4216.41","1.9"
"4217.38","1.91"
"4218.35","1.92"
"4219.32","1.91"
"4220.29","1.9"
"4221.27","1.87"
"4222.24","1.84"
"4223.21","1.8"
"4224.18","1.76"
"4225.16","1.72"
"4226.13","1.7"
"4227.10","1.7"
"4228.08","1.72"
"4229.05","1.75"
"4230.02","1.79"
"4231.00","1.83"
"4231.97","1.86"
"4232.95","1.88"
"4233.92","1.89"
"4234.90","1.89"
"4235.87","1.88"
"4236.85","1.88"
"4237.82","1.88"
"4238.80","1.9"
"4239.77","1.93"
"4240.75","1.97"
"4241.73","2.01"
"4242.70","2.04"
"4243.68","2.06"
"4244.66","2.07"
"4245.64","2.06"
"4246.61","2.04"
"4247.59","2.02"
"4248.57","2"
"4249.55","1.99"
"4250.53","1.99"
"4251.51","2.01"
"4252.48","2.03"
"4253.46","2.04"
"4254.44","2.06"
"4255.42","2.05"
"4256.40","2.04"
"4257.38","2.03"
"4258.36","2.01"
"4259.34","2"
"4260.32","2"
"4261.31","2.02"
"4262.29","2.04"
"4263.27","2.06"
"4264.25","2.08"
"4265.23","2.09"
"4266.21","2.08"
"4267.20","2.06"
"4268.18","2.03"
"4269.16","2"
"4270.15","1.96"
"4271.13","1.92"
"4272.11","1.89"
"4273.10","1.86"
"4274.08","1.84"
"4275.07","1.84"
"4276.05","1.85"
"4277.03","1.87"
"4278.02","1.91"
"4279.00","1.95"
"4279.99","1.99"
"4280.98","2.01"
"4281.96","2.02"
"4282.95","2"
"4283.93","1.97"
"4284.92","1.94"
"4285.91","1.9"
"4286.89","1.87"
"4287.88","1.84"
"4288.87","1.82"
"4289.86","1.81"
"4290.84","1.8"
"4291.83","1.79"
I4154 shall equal 0.10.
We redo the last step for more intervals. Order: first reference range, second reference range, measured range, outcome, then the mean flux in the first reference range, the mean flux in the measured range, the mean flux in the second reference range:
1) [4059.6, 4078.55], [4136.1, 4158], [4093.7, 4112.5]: -0.004 mag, 1.79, 1.78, 1.74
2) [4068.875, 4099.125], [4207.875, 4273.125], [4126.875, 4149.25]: 0.081 mag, 1.92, 1.79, 1.93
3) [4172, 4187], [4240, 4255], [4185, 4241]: 0.027 mag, 1.72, 1.82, 2.02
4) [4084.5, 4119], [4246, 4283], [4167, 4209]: 0.111 mag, 1.9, 1.76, 1.99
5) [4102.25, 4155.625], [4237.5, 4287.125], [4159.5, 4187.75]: 0.073 mag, 1.83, 1.76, 1.99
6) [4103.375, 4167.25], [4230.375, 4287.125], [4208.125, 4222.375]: 0.039 mag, 1.84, 1.86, 1.97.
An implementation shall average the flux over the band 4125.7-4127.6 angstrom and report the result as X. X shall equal 2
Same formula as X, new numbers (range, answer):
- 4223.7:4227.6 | 1.72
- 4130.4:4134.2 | 1.84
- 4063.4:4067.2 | 1.82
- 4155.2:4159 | 1.86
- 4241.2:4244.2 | 2.03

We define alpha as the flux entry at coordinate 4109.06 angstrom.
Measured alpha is 1.67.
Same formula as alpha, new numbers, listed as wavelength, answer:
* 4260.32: 2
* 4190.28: 1.79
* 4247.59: 2.02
